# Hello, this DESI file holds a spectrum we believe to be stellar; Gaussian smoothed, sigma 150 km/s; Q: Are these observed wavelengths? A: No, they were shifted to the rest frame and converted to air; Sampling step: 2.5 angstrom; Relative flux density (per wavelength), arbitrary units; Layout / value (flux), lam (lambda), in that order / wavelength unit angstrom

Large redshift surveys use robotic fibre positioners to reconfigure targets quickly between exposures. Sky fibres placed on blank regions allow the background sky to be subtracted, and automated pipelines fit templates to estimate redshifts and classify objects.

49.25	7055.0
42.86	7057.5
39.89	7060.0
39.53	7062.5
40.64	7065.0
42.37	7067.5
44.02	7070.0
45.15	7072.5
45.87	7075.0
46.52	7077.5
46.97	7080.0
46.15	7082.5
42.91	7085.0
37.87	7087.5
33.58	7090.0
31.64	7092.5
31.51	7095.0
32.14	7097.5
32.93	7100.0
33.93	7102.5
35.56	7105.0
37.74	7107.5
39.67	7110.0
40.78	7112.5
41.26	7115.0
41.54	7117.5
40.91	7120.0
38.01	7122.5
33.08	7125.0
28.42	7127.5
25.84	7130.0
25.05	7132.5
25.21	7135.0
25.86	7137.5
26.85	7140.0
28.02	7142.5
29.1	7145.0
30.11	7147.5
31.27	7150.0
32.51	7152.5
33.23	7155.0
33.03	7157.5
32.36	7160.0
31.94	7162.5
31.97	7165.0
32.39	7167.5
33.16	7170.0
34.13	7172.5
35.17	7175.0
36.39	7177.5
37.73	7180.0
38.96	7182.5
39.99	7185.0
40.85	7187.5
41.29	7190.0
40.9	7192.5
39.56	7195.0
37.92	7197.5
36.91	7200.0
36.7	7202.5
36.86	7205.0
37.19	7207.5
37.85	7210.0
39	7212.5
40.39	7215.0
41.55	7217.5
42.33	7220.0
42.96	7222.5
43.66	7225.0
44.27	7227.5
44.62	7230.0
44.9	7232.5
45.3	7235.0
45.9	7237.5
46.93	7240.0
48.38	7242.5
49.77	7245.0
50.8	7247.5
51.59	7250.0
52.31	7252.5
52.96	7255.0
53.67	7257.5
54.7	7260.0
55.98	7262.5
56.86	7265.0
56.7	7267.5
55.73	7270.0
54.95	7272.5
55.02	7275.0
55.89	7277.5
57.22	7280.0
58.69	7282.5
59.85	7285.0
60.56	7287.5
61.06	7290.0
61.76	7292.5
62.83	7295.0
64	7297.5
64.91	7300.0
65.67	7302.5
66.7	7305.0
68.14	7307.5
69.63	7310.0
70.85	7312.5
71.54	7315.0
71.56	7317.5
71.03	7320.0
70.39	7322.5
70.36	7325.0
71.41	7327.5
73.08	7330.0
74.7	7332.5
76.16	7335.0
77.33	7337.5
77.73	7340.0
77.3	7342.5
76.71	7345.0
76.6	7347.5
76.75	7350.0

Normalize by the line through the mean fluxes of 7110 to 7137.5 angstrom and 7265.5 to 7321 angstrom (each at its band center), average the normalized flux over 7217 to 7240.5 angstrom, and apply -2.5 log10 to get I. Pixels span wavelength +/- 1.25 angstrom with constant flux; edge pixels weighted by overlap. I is 0.17 mag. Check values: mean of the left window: 33.9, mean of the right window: 62.8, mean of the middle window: 44.2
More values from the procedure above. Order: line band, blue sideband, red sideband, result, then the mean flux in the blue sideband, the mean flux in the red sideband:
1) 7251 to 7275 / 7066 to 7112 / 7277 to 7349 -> 0.13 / 39.3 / 68.6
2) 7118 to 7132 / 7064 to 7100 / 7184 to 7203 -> 0.20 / 40.3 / 39.4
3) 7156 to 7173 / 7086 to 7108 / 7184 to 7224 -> 0.15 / 34.1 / 39.5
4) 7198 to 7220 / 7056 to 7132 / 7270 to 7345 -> 0.36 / 38.5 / 66.9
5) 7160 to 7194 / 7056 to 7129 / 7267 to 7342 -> 0.34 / 39.1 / 66.1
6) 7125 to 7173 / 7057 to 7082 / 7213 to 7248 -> 0.42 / 43.5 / 44.9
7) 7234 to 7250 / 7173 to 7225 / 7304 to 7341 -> 0.05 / 39.1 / 72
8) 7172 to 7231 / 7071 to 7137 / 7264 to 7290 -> 0.22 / 36.8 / 57.3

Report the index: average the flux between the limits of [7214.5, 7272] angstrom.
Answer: 49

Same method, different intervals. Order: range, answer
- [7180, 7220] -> 39.1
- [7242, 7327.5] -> 60.6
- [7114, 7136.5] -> 33.1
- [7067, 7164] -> 35.3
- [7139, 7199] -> 34.6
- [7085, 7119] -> 36.4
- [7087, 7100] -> 33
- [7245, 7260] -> 52.3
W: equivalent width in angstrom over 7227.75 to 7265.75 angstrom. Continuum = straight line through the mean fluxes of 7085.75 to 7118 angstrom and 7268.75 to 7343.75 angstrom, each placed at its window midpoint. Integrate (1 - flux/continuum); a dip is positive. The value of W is 5.07 angstrom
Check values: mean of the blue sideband 36.1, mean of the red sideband 66.5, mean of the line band 50.1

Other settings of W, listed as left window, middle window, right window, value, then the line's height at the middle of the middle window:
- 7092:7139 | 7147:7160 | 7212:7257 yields 1.9 angstrom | 37.7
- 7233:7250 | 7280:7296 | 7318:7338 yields 0.2 angstrom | 61.4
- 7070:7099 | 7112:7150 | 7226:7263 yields 9.7 angstrom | 42.8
